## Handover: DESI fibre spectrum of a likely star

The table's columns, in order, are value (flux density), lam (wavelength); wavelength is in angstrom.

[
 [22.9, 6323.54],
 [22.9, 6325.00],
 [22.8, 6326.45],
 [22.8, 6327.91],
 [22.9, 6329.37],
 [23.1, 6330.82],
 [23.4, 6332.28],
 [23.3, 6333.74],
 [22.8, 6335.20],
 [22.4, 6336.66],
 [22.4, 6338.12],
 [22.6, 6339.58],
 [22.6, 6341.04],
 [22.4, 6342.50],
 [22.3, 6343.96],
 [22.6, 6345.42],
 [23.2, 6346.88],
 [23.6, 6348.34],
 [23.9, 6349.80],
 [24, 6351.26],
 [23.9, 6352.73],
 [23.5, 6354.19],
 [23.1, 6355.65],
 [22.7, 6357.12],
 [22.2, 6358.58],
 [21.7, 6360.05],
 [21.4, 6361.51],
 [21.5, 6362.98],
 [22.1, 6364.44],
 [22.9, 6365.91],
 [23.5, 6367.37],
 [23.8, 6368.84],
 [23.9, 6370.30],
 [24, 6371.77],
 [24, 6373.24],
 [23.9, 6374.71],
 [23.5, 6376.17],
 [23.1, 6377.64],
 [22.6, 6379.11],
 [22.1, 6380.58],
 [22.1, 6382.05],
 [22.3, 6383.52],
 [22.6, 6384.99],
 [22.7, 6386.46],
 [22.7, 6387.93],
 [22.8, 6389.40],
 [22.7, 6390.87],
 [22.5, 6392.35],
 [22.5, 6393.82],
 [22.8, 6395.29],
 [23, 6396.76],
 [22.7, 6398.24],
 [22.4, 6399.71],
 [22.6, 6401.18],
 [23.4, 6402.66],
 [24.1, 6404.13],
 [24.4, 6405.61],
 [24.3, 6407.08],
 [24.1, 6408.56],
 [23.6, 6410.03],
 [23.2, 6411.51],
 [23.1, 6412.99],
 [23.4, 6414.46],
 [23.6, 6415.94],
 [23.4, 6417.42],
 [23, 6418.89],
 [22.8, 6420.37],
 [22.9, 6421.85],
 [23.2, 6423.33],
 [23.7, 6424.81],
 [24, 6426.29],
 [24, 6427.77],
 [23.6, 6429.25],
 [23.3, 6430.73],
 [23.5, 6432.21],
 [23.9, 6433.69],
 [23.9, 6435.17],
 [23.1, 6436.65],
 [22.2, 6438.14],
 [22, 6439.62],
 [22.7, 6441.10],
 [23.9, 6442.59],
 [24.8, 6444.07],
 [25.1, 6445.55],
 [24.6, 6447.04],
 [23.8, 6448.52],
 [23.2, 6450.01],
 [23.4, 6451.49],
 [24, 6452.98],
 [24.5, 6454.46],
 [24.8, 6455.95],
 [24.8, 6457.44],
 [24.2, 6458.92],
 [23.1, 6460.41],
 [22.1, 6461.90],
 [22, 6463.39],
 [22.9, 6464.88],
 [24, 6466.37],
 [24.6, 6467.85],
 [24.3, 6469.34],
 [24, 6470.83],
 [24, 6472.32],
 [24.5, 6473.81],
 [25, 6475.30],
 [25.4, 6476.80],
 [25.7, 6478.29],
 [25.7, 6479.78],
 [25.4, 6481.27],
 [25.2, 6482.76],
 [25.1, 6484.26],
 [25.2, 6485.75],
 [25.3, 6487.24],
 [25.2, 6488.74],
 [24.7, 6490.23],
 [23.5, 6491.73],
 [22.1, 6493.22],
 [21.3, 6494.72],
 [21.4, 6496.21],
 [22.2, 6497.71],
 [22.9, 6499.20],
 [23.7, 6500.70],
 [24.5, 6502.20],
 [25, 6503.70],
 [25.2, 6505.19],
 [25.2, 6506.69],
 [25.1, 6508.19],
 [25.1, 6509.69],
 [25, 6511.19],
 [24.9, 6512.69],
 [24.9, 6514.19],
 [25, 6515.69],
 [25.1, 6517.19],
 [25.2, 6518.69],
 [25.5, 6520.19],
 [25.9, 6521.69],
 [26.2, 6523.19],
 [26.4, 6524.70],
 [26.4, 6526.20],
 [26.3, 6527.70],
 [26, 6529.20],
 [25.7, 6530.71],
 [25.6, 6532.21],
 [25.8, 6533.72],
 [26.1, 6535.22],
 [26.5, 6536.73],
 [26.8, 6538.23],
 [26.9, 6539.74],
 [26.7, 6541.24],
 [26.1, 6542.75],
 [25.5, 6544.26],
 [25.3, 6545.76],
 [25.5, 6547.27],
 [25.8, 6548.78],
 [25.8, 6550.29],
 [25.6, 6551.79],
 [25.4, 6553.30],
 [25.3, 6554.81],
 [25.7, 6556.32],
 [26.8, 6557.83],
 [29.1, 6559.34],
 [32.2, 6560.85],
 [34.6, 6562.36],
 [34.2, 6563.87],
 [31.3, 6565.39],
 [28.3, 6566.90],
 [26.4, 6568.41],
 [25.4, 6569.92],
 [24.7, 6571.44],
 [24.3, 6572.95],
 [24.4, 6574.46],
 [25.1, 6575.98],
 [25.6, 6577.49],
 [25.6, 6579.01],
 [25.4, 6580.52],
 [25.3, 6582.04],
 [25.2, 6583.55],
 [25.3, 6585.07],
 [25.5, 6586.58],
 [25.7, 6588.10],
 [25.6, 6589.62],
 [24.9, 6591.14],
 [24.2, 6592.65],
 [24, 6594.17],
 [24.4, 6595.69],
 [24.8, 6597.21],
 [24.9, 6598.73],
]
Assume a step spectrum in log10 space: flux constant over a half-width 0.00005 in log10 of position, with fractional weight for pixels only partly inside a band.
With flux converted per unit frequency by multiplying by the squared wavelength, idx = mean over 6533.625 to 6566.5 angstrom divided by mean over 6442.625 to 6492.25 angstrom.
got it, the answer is 1.16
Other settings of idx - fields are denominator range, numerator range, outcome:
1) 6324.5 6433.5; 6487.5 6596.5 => 1.17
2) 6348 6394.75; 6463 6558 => 1.14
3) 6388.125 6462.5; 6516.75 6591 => 1.17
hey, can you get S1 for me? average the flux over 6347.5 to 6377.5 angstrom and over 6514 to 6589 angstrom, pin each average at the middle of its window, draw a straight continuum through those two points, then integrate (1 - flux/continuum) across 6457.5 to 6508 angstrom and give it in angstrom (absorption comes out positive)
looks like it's 2.2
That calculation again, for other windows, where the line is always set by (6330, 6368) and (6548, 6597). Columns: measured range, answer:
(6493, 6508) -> 1.1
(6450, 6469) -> 0.7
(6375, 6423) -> 1.2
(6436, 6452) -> 0.5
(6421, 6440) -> 0.6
